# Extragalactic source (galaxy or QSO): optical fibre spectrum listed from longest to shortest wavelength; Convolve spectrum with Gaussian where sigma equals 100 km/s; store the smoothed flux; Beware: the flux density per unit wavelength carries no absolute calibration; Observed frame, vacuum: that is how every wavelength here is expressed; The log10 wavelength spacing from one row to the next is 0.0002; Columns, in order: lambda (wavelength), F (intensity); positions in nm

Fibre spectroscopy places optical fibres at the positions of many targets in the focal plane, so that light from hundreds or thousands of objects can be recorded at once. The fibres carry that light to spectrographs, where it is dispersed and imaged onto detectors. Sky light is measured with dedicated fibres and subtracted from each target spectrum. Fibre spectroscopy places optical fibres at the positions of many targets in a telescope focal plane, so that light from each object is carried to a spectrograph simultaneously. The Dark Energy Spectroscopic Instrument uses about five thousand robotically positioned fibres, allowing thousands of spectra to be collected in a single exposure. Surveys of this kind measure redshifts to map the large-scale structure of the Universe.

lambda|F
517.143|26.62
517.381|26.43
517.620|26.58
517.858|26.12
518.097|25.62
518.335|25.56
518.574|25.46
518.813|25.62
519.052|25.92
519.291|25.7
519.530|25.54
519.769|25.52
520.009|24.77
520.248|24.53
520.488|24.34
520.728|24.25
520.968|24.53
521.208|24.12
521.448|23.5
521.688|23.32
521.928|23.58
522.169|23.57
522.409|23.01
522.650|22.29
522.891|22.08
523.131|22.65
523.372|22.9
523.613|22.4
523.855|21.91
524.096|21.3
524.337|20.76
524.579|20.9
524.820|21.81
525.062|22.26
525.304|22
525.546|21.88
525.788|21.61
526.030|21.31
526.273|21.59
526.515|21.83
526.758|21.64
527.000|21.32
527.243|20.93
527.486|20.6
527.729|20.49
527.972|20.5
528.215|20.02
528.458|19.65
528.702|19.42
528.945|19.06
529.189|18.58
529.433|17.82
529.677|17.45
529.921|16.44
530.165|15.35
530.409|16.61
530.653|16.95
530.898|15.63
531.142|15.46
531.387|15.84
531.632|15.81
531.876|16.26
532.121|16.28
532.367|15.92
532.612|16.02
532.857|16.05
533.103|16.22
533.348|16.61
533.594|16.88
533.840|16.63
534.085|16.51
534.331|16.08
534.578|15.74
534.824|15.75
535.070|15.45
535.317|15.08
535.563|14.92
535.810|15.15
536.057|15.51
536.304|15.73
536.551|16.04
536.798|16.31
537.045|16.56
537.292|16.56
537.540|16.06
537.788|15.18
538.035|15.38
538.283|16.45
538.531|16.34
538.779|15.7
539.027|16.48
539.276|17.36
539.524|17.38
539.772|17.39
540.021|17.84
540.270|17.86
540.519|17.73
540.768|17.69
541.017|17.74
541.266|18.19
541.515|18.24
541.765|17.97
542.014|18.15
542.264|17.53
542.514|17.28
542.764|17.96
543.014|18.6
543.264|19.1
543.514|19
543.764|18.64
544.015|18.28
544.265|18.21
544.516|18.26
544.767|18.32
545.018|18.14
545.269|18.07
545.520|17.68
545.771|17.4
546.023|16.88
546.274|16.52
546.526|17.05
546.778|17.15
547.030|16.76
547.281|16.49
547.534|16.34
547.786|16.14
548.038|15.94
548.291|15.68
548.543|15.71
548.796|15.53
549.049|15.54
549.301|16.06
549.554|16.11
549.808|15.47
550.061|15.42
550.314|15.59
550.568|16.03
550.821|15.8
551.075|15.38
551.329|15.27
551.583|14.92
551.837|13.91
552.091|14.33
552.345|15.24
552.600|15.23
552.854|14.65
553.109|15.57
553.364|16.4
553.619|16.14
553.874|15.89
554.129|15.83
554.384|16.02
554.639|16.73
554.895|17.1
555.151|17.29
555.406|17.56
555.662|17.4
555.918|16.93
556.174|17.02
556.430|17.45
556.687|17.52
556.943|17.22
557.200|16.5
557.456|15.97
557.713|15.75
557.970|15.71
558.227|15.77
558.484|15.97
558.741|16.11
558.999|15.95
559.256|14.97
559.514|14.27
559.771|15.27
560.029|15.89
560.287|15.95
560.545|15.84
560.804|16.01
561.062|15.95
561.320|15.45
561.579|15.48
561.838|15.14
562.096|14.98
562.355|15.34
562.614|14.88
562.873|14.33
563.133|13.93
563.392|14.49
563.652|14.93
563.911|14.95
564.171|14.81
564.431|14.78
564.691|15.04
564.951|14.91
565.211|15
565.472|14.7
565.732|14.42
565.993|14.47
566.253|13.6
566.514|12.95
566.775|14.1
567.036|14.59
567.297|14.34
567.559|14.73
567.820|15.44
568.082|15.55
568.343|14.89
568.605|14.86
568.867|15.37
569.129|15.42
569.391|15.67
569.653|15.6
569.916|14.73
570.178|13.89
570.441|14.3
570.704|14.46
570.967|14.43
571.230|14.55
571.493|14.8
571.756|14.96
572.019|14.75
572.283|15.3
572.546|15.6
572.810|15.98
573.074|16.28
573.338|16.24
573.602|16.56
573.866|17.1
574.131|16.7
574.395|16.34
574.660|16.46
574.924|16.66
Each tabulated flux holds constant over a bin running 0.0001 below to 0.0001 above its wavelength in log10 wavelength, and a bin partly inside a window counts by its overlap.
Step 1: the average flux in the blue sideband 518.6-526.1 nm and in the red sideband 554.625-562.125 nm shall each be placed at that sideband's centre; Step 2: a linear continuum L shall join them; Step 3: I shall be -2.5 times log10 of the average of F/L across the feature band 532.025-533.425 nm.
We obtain 0.30 mag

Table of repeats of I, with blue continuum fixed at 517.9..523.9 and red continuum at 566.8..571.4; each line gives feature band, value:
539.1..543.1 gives 0.14 mag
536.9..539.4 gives 0.27 mag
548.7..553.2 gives 0.20 mag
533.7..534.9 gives 0.31 mag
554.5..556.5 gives 0.02 mag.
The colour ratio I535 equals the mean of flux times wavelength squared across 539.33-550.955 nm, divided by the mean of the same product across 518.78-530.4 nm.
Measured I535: 0.9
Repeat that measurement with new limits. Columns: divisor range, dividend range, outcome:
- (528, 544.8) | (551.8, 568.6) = 0.99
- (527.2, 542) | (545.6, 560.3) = 1.01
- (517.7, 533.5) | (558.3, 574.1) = 0.84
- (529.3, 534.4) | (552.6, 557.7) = 1.10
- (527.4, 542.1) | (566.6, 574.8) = 1.03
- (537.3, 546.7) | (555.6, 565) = 0.95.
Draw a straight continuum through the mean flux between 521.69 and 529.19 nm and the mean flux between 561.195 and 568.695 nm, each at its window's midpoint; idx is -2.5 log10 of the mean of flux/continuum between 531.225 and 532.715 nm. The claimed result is 0.262 mag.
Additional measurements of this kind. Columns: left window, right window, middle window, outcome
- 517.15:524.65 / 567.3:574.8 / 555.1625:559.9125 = 0.090 mag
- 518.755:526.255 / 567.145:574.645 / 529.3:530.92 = 0.298 mag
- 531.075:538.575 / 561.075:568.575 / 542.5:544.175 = -0.183 mag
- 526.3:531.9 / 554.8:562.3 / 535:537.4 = 0.142 mag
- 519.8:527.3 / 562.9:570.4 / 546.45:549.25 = 0.124 mag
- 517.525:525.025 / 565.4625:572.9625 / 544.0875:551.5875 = 0.144 mag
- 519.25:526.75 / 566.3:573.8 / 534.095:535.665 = 0.320 mag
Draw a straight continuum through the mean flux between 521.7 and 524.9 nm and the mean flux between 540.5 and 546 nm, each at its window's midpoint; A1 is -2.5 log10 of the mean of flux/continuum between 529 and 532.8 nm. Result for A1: 0.25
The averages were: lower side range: 22.3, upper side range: 18.1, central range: 16.5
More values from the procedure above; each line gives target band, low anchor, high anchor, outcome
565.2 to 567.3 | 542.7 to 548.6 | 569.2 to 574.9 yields 0.12 mag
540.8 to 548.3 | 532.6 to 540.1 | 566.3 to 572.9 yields -0.12 mag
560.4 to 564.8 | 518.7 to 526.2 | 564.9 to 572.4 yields 0.05 mag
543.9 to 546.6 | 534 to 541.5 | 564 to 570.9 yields -0.11 mag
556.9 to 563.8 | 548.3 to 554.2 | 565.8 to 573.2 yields -0.02 mag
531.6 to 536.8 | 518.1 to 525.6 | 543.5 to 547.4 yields 0.27 mag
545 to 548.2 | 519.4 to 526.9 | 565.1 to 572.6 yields 0.11 mag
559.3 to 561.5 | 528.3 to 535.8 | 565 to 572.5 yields -0.03 mag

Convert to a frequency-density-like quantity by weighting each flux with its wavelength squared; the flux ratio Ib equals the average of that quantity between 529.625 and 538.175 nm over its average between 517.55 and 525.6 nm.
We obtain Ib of 0.7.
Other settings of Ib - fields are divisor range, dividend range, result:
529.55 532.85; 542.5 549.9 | 1.12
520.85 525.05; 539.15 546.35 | 0.85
